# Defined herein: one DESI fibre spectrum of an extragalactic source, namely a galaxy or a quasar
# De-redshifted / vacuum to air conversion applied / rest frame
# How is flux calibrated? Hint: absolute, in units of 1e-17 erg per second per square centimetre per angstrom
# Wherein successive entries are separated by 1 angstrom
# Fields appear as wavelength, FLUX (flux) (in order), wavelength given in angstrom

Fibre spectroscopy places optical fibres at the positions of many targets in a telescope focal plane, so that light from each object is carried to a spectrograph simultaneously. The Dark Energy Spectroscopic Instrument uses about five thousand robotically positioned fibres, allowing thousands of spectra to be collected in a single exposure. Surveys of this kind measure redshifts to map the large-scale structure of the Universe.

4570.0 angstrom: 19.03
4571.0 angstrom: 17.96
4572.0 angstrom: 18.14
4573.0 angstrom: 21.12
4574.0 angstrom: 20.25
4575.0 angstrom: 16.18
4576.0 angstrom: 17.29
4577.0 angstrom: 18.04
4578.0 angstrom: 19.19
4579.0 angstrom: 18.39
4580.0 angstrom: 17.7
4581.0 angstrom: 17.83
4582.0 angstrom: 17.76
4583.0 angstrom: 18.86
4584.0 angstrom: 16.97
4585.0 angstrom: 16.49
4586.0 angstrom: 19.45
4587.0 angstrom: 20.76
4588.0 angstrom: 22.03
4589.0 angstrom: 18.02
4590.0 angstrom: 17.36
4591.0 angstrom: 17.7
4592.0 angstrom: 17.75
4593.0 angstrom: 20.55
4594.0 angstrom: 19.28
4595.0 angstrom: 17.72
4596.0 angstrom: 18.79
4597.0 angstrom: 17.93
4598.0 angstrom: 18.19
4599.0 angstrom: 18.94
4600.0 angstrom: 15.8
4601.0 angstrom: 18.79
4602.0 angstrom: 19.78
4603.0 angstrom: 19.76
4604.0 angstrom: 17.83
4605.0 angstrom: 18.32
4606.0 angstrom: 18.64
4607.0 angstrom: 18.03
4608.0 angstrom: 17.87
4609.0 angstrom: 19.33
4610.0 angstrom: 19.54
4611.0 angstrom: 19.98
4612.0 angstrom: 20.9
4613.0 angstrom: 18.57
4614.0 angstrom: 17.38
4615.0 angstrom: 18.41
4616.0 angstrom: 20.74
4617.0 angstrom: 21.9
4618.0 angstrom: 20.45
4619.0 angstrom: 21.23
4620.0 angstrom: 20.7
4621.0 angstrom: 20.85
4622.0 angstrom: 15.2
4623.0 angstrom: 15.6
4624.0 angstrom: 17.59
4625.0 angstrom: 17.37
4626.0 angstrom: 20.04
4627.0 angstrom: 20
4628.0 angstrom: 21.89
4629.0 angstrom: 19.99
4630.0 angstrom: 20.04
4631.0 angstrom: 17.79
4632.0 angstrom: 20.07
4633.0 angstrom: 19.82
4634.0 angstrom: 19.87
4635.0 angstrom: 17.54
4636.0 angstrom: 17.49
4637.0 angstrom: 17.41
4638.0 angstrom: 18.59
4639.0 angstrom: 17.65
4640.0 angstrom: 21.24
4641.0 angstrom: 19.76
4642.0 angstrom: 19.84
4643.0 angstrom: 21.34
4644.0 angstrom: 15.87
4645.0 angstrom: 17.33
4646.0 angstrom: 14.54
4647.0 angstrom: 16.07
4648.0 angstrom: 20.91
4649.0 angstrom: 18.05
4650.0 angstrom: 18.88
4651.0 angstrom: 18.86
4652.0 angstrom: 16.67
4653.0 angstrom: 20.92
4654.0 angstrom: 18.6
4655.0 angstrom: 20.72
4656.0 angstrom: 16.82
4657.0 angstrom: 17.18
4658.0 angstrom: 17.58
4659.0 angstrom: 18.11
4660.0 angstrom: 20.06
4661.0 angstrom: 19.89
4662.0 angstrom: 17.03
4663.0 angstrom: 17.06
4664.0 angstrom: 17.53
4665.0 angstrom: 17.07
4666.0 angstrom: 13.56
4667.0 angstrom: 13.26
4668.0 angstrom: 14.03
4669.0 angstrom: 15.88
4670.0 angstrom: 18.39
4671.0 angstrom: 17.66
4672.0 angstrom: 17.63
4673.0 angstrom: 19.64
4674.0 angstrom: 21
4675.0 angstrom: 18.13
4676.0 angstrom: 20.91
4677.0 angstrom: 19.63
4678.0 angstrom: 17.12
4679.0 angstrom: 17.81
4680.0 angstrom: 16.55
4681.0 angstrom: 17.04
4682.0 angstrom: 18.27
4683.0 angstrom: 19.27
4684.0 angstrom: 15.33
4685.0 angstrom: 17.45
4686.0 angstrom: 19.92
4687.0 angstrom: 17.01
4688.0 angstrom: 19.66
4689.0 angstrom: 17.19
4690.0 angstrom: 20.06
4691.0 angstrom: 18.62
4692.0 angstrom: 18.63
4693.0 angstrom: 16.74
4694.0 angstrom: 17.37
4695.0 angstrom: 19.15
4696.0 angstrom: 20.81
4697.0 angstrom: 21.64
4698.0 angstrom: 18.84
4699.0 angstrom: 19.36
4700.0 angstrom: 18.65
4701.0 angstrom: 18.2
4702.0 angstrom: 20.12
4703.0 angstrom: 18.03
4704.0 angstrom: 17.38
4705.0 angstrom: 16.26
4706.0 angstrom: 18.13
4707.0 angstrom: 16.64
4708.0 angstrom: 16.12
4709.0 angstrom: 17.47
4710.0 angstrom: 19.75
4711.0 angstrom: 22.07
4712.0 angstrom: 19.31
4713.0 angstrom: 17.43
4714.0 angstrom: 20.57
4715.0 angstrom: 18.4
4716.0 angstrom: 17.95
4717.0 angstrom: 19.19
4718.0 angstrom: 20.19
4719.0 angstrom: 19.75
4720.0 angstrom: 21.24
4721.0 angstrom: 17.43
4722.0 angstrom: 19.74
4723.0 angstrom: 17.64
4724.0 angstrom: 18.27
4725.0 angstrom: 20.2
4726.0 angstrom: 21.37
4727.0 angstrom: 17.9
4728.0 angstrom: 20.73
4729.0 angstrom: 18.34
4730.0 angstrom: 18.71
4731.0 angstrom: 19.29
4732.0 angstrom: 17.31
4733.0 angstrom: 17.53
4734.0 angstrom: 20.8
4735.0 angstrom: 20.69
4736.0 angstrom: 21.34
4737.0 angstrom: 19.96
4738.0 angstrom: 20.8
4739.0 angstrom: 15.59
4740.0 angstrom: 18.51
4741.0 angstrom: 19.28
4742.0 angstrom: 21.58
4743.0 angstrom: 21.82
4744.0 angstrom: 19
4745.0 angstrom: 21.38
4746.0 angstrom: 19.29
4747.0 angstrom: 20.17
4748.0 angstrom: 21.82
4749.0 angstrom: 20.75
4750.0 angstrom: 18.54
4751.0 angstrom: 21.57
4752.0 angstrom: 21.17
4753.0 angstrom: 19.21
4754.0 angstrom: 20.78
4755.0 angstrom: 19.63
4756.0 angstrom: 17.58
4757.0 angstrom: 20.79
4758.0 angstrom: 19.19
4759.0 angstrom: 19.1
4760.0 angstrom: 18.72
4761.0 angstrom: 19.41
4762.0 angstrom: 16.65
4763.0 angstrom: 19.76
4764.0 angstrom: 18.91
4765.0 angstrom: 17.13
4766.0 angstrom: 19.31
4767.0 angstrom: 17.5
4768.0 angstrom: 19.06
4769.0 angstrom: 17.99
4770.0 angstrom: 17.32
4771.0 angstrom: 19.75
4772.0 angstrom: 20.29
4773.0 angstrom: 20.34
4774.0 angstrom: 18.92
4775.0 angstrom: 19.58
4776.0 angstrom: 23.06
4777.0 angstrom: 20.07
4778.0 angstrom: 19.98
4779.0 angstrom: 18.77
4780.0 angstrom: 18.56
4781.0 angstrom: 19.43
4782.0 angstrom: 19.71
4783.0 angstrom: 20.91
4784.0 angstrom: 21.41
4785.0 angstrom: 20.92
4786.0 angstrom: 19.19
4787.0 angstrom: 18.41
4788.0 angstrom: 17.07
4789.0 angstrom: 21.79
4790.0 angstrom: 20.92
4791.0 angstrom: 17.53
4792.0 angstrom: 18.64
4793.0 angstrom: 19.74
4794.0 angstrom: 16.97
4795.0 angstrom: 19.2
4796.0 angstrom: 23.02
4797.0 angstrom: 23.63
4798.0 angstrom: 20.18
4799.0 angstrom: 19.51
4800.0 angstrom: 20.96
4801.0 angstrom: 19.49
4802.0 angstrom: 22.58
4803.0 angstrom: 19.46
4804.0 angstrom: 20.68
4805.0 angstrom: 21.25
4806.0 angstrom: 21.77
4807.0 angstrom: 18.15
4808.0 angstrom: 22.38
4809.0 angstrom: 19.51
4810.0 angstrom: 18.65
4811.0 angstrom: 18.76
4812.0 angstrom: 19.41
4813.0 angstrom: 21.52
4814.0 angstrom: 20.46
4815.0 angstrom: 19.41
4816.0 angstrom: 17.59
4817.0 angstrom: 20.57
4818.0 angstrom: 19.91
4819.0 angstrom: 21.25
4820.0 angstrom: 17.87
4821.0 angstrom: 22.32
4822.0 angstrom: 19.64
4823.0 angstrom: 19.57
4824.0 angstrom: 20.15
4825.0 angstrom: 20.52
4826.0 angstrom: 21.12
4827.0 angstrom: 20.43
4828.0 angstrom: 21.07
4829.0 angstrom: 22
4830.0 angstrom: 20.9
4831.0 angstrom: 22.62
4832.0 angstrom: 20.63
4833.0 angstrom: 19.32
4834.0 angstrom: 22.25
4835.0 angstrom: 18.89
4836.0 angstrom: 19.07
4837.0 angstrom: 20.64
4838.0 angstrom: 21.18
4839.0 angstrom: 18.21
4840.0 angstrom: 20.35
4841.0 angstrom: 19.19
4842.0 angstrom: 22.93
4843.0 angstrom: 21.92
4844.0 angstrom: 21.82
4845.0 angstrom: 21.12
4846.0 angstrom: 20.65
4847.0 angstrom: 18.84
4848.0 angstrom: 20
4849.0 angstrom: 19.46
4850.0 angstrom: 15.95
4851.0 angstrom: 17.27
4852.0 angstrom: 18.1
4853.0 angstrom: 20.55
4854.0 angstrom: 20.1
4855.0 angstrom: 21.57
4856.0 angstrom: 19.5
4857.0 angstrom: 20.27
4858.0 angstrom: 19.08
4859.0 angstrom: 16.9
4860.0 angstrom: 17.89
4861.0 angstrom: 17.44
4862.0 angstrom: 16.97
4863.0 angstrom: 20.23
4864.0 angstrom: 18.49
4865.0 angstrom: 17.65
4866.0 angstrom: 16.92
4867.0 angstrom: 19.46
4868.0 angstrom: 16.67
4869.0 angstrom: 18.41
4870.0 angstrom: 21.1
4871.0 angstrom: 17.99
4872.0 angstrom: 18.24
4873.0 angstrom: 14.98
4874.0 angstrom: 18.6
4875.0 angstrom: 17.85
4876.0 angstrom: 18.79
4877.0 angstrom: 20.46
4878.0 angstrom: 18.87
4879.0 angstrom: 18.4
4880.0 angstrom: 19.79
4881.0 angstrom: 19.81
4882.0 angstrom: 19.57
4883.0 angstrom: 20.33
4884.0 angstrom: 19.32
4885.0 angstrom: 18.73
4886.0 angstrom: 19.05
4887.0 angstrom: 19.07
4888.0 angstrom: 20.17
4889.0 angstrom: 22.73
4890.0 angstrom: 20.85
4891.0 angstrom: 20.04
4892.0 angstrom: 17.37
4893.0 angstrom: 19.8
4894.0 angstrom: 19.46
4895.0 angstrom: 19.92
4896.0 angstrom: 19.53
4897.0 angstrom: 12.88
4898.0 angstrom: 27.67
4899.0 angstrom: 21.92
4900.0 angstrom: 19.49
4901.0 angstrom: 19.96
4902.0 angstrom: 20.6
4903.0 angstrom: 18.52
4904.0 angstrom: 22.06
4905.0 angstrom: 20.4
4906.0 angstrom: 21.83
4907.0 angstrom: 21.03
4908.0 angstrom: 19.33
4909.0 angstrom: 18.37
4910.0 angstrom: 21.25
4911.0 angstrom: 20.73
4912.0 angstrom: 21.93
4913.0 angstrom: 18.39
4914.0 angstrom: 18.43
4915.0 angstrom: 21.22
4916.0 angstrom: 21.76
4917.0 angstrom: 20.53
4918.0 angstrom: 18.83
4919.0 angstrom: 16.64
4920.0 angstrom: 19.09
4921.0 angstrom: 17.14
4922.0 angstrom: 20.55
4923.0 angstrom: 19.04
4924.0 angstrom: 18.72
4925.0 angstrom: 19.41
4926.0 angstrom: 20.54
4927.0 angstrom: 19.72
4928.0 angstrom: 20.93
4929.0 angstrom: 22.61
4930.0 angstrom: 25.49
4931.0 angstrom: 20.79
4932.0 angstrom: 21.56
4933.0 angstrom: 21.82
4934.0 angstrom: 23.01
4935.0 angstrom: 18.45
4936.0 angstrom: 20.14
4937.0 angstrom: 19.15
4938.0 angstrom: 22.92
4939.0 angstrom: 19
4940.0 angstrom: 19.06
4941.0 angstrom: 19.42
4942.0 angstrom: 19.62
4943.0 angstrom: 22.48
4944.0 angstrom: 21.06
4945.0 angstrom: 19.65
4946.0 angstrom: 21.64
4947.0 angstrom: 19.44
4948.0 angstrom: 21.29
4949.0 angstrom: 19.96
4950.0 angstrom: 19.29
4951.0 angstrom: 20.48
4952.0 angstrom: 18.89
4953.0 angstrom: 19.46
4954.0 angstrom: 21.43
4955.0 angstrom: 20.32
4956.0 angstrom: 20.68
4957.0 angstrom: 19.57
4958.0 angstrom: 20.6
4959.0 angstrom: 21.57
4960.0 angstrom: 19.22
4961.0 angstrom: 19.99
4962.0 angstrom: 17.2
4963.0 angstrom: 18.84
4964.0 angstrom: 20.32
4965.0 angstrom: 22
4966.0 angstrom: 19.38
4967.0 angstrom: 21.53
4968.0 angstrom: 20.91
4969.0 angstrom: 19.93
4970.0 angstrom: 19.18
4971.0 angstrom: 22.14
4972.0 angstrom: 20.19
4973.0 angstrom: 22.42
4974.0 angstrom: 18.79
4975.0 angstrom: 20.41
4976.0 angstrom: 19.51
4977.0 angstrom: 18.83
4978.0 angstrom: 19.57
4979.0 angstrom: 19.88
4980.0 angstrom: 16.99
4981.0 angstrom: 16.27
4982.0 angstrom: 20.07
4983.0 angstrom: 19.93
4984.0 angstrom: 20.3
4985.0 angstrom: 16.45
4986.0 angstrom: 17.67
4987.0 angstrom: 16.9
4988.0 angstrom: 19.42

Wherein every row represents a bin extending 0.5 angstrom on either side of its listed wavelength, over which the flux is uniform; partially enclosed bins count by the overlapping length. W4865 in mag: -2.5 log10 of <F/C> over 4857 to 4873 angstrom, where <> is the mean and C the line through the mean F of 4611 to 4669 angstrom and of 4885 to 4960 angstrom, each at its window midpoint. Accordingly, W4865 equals 0.10 mag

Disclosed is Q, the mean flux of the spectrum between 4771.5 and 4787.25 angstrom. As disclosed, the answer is 20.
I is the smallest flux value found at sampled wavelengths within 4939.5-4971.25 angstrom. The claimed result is 17.2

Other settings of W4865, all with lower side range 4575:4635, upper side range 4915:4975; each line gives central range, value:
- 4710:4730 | 0.00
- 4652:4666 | 0.05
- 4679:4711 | 0.05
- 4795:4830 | -0.04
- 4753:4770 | 0.04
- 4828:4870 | 0.02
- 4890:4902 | 0.01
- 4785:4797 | 0.00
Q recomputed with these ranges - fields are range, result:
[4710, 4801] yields 19.6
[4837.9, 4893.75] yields 19.2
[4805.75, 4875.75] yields 19.6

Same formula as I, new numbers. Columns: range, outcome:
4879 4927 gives 12.88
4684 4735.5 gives 15.33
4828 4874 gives 14.98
